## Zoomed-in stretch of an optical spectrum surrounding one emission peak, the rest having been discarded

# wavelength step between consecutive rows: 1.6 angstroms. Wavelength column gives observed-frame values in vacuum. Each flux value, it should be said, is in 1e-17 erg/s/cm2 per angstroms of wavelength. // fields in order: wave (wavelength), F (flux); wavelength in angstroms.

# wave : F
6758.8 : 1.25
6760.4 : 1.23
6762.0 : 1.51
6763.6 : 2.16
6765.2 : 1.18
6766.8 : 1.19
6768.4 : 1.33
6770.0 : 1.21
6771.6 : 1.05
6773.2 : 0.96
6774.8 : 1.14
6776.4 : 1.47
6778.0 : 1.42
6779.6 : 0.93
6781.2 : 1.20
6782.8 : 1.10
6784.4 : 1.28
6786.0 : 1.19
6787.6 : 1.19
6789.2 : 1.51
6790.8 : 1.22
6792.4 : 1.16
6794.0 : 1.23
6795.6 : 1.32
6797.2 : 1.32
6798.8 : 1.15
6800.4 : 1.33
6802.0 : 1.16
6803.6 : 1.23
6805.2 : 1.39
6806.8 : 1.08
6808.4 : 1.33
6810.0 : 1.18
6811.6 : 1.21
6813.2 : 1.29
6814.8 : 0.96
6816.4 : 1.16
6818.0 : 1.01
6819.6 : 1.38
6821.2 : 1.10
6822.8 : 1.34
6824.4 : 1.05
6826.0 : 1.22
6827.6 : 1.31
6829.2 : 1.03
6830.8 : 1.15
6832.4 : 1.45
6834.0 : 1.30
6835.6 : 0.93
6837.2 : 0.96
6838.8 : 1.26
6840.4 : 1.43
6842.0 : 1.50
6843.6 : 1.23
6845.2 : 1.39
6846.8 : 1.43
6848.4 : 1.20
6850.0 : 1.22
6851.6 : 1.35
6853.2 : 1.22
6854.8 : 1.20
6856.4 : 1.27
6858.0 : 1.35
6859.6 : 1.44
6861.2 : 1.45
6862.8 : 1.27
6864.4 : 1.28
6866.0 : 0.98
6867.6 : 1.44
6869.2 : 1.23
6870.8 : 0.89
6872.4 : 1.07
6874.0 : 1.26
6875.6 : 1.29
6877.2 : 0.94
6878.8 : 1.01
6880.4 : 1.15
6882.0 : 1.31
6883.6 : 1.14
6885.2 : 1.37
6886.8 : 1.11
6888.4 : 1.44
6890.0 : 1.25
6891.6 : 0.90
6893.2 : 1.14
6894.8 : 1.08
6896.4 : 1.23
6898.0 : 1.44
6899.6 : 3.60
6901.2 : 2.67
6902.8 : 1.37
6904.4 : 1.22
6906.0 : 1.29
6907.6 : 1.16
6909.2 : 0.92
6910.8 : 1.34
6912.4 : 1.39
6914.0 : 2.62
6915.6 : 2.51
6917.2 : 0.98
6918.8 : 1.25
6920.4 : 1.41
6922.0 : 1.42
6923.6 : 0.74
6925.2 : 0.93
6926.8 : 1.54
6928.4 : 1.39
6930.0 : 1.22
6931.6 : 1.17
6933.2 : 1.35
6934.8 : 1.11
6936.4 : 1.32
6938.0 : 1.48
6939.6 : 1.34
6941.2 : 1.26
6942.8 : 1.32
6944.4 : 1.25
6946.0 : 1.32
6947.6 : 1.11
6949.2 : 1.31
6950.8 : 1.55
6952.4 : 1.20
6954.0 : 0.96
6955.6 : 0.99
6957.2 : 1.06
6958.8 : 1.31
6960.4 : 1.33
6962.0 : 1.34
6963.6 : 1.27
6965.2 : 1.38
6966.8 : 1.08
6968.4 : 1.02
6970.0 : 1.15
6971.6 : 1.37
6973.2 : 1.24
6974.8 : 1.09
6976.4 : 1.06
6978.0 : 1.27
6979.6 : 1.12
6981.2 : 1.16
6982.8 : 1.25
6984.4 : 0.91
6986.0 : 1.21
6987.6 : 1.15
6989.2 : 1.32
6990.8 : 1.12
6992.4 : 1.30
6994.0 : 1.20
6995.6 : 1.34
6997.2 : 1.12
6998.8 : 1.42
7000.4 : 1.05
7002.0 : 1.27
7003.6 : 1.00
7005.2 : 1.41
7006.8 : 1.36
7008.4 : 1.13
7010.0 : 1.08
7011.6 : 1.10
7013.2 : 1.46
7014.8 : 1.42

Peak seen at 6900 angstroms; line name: [S II] 6716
